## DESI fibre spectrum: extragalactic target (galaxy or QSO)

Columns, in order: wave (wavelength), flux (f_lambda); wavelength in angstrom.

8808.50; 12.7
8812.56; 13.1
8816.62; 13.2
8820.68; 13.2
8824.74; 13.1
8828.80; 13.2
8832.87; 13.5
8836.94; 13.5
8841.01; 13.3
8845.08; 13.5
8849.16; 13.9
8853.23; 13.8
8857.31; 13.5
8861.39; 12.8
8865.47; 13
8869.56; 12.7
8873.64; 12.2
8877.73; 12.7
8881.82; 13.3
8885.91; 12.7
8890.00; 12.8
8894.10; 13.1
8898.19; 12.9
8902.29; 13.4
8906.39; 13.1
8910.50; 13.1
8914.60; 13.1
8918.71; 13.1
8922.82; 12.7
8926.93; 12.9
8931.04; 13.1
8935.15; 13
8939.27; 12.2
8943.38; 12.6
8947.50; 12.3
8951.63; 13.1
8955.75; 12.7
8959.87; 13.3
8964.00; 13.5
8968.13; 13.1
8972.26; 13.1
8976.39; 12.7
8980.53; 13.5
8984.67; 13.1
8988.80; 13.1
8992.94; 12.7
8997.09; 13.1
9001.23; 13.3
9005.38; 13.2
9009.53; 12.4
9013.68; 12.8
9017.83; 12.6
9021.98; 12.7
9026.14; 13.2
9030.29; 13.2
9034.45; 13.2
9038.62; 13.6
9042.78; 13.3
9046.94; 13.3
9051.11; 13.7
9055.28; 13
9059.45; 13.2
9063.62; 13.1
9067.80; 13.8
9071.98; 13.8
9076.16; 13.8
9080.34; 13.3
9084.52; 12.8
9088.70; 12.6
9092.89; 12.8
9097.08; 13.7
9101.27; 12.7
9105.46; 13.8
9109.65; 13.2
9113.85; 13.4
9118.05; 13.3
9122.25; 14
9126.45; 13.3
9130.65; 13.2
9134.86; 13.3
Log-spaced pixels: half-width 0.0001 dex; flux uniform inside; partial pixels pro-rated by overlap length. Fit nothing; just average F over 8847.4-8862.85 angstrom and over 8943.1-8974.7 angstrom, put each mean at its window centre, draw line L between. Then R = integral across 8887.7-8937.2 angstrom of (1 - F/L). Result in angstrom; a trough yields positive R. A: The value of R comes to 0.7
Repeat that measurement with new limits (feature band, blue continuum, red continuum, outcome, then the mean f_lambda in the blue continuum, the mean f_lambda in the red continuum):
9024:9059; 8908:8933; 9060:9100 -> -0.2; 13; 13.3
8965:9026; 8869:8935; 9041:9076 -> 1.2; 12.9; 13.4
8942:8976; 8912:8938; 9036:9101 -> 0.2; 13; 13.3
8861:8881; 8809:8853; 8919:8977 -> 0.7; 13.3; 12.9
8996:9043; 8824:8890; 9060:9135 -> 0.8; 13.2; 13.3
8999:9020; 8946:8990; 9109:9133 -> 0.5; 13.1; 13.4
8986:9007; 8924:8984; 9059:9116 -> 0.0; 12.9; 13.3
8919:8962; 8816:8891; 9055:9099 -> 1.3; 13.2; 13.3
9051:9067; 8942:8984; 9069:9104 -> -0.1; 13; 13.2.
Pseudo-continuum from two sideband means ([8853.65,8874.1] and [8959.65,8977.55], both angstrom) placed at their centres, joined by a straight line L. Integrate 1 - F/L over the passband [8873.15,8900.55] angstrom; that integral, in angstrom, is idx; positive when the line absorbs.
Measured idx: 0.3 angstrom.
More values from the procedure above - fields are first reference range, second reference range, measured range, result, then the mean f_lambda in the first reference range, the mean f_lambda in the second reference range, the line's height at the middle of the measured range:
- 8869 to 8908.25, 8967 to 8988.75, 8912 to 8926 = 0.0 angstrom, 12.9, 13.1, 13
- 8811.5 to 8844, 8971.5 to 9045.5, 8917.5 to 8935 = 0.3 angstrom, 13.3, 13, 13.2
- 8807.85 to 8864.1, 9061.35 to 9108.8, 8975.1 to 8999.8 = 0.5 angstrom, 13.3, 13.3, 13.3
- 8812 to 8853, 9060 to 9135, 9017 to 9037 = 0.5 angstrom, 13.4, 13.3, 13.3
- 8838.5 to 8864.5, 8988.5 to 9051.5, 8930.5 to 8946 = 0.7 angstrom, 13.4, 13.1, 13.3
